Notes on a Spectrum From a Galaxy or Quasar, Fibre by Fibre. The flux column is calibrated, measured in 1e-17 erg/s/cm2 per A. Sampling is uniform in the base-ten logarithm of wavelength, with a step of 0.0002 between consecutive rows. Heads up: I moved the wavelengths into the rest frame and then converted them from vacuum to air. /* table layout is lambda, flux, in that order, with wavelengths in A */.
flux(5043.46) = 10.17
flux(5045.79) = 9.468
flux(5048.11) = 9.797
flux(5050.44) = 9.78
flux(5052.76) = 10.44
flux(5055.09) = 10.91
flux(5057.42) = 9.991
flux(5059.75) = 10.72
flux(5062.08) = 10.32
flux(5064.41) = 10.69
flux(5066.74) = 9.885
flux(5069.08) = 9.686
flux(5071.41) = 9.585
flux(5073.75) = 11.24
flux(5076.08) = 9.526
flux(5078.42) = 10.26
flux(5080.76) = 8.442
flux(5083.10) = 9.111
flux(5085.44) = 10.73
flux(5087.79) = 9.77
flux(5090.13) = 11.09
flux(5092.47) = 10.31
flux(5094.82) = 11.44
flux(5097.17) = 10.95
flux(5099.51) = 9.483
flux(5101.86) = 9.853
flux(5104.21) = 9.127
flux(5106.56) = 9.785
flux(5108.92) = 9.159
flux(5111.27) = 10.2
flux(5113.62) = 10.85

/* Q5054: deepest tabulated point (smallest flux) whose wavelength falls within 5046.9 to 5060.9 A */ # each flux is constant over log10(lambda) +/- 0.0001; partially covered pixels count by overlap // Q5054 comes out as 9.78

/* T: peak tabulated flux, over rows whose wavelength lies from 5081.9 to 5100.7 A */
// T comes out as 11.44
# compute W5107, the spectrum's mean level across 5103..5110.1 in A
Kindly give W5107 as 9.36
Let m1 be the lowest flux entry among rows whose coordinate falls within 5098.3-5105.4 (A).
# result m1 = 9.127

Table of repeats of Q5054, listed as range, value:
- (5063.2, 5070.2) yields 9.686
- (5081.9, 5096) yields 9.111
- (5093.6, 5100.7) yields 9.483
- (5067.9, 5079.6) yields 9.526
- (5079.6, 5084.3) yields 8.442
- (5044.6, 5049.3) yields 9.468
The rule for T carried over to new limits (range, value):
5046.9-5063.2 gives 10.91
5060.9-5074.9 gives 11.24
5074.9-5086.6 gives 10.73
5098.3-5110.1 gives 9.853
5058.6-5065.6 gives 10.72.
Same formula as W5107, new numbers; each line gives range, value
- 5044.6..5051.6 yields 9.68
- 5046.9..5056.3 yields 10.2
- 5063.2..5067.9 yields 10.3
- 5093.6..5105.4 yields 10.2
